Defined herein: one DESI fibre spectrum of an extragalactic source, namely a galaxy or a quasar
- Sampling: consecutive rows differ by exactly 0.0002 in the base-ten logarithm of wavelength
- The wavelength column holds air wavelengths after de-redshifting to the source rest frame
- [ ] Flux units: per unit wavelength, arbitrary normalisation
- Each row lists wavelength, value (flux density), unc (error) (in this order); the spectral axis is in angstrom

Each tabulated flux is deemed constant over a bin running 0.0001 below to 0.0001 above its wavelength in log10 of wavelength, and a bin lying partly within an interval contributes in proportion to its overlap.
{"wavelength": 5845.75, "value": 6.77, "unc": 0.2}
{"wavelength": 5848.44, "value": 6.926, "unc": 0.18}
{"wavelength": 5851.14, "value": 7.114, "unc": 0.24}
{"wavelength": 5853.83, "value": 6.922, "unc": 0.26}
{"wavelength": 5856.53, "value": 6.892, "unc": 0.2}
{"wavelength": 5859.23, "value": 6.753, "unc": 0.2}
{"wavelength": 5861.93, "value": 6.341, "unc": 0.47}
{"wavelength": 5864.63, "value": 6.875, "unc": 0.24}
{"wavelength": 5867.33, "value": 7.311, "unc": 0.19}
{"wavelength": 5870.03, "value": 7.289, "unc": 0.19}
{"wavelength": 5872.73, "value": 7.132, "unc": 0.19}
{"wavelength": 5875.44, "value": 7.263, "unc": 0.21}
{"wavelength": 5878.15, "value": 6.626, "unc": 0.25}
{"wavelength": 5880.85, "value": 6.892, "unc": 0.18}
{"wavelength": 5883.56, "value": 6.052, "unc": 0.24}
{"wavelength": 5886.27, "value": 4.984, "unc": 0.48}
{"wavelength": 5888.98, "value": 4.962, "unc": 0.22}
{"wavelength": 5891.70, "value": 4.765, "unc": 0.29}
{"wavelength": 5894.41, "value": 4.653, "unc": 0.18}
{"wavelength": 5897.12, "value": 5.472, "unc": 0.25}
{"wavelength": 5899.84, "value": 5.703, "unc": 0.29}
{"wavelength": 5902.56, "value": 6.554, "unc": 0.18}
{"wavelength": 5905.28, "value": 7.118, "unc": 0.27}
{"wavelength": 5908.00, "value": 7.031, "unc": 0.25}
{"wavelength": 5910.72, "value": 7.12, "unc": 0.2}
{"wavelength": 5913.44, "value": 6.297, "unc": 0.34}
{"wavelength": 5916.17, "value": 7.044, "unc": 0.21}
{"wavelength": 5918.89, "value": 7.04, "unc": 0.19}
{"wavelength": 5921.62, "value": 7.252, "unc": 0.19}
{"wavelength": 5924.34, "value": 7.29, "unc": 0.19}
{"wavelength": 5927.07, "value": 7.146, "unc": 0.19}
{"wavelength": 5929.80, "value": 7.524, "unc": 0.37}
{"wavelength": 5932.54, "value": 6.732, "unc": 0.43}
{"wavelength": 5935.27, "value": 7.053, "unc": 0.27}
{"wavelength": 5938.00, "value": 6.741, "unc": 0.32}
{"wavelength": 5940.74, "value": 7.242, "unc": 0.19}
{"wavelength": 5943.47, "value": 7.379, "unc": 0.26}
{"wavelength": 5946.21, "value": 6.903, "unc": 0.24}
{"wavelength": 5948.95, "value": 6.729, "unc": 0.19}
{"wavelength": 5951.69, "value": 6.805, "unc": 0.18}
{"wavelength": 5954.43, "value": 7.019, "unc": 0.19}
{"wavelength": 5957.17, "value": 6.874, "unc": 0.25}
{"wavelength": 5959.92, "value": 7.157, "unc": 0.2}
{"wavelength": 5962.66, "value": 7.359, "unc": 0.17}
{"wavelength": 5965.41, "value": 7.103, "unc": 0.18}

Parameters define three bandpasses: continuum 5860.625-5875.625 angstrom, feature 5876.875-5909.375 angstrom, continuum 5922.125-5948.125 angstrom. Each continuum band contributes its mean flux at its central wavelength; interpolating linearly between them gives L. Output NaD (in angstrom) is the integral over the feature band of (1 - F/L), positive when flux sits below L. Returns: 5.3 angstrom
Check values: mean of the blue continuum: 7.02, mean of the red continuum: 7.11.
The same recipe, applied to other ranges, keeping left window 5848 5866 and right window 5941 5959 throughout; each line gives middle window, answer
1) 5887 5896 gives 2.7 angstrom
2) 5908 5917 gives 0.1 angstrom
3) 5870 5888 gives 0.9 angstrom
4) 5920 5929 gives -0.4 angstrom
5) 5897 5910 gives 0.8 angstrom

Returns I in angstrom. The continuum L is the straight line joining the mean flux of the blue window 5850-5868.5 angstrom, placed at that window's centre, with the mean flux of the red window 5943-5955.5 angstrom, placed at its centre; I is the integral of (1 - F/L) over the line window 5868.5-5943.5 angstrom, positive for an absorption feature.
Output 3.7 angstrom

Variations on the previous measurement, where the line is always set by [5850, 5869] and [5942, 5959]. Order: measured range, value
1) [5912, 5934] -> -0.3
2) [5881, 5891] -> 2.1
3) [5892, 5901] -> 2.2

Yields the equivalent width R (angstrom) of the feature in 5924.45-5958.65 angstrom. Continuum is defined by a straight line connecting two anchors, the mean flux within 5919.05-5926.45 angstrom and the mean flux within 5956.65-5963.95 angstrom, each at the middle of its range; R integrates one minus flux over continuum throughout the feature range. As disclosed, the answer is 0.8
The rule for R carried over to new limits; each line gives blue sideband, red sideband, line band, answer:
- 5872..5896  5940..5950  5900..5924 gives -1.7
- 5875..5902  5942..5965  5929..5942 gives -0.7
